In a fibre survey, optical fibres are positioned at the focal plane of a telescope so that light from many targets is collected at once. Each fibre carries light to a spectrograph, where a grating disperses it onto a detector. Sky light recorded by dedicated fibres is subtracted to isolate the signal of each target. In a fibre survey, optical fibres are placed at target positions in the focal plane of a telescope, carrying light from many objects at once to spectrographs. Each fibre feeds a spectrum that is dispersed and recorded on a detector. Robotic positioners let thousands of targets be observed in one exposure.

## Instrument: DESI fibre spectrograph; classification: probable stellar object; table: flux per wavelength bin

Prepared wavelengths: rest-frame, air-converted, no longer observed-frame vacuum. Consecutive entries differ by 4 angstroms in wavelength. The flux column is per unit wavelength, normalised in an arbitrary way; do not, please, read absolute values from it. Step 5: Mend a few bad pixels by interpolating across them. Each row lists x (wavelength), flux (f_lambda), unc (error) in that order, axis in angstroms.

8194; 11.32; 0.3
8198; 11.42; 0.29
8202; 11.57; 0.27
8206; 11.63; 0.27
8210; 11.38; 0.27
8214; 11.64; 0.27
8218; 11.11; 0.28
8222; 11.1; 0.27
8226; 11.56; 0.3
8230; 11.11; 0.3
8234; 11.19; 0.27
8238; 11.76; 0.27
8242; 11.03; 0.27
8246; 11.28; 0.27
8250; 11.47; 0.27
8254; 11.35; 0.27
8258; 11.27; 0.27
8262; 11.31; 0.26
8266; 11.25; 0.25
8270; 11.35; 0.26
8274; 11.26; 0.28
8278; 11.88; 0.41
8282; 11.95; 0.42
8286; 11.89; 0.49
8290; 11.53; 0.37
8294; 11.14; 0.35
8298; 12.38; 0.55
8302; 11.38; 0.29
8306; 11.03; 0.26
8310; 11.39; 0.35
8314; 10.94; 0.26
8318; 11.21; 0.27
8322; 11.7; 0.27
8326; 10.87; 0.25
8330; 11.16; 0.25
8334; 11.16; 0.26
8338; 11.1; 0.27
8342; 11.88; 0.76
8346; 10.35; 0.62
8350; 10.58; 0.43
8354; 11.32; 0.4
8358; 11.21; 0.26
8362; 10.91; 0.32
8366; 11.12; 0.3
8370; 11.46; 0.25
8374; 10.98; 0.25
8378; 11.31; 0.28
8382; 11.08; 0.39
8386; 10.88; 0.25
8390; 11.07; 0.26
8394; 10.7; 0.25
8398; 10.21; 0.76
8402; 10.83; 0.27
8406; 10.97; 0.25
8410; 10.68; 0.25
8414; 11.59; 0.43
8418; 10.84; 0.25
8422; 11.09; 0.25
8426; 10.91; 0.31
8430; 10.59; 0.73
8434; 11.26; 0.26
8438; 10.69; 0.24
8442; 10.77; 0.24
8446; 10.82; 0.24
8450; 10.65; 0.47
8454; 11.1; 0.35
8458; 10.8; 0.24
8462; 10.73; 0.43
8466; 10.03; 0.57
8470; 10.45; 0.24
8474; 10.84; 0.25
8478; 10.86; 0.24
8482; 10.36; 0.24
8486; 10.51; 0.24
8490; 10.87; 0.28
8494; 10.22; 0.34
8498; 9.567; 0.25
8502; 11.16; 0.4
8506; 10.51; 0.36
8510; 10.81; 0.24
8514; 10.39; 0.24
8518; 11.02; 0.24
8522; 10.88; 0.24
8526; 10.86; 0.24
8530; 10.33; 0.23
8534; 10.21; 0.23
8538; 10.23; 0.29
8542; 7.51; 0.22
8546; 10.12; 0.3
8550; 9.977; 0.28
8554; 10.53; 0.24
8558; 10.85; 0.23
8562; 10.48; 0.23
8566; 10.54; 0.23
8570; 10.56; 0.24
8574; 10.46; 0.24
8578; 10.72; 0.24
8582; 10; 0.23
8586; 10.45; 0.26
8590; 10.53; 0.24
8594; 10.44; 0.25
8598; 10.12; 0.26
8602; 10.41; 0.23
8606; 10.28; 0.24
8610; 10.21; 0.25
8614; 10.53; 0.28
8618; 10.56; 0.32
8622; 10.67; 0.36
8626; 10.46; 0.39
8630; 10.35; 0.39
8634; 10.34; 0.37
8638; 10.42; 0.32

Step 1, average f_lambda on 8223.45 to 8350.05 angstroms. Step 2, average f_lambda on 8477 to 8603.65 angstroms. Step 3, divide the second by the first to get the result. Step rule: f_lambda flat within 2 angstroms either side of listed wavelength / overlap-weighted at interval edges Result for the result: 0.92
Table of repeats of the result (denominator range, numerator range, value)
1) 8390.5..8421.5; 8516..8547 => 0.93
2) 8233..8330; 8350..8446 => 0.96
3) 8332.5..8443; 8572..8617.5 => 0.95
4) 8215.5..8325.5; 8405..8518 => 0.94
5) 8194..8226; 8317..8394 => 0.97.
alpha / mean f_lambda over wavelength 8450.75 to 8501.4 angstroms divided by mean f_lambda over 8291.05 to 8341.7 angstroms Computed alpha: 0.93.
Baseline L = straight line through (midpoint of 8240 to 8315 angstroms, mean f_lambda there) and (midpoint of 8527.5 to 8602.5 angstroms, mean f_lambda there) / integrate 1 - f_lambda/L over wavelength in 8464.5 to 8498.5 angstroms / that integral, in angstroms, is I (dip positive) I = 0.4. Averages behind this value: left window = 11.4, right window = 10.2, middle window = 10.5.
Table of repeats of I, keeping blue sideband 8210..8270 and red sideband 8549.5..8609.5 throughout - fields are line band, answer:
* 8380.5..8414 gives 0.19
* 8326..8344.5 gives -0.30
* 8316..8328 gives -0.17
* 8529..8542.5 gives 1.03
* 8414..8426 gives -0.24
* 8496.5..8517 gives 0.16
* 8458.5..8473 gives 0.34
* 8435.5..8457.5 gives -0.08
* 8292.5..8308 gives -0.46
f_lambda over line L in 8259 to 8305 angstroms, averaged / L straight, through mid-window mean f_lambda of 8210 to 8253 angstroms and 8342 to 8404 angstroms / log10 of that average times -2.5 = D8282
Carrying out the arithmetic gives -0.03 mag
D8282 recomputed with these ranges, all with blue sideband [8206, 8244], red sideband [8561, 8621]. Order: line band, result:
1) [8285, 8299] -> -0.048 mag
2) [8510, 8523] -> -0.016 mag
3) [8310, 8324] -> -0.019 mag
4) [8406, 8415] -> -0.017 mag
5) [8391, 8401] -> 0.036 mag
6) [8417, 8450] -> -0.004 mag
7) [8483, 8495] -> 0.014 mag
